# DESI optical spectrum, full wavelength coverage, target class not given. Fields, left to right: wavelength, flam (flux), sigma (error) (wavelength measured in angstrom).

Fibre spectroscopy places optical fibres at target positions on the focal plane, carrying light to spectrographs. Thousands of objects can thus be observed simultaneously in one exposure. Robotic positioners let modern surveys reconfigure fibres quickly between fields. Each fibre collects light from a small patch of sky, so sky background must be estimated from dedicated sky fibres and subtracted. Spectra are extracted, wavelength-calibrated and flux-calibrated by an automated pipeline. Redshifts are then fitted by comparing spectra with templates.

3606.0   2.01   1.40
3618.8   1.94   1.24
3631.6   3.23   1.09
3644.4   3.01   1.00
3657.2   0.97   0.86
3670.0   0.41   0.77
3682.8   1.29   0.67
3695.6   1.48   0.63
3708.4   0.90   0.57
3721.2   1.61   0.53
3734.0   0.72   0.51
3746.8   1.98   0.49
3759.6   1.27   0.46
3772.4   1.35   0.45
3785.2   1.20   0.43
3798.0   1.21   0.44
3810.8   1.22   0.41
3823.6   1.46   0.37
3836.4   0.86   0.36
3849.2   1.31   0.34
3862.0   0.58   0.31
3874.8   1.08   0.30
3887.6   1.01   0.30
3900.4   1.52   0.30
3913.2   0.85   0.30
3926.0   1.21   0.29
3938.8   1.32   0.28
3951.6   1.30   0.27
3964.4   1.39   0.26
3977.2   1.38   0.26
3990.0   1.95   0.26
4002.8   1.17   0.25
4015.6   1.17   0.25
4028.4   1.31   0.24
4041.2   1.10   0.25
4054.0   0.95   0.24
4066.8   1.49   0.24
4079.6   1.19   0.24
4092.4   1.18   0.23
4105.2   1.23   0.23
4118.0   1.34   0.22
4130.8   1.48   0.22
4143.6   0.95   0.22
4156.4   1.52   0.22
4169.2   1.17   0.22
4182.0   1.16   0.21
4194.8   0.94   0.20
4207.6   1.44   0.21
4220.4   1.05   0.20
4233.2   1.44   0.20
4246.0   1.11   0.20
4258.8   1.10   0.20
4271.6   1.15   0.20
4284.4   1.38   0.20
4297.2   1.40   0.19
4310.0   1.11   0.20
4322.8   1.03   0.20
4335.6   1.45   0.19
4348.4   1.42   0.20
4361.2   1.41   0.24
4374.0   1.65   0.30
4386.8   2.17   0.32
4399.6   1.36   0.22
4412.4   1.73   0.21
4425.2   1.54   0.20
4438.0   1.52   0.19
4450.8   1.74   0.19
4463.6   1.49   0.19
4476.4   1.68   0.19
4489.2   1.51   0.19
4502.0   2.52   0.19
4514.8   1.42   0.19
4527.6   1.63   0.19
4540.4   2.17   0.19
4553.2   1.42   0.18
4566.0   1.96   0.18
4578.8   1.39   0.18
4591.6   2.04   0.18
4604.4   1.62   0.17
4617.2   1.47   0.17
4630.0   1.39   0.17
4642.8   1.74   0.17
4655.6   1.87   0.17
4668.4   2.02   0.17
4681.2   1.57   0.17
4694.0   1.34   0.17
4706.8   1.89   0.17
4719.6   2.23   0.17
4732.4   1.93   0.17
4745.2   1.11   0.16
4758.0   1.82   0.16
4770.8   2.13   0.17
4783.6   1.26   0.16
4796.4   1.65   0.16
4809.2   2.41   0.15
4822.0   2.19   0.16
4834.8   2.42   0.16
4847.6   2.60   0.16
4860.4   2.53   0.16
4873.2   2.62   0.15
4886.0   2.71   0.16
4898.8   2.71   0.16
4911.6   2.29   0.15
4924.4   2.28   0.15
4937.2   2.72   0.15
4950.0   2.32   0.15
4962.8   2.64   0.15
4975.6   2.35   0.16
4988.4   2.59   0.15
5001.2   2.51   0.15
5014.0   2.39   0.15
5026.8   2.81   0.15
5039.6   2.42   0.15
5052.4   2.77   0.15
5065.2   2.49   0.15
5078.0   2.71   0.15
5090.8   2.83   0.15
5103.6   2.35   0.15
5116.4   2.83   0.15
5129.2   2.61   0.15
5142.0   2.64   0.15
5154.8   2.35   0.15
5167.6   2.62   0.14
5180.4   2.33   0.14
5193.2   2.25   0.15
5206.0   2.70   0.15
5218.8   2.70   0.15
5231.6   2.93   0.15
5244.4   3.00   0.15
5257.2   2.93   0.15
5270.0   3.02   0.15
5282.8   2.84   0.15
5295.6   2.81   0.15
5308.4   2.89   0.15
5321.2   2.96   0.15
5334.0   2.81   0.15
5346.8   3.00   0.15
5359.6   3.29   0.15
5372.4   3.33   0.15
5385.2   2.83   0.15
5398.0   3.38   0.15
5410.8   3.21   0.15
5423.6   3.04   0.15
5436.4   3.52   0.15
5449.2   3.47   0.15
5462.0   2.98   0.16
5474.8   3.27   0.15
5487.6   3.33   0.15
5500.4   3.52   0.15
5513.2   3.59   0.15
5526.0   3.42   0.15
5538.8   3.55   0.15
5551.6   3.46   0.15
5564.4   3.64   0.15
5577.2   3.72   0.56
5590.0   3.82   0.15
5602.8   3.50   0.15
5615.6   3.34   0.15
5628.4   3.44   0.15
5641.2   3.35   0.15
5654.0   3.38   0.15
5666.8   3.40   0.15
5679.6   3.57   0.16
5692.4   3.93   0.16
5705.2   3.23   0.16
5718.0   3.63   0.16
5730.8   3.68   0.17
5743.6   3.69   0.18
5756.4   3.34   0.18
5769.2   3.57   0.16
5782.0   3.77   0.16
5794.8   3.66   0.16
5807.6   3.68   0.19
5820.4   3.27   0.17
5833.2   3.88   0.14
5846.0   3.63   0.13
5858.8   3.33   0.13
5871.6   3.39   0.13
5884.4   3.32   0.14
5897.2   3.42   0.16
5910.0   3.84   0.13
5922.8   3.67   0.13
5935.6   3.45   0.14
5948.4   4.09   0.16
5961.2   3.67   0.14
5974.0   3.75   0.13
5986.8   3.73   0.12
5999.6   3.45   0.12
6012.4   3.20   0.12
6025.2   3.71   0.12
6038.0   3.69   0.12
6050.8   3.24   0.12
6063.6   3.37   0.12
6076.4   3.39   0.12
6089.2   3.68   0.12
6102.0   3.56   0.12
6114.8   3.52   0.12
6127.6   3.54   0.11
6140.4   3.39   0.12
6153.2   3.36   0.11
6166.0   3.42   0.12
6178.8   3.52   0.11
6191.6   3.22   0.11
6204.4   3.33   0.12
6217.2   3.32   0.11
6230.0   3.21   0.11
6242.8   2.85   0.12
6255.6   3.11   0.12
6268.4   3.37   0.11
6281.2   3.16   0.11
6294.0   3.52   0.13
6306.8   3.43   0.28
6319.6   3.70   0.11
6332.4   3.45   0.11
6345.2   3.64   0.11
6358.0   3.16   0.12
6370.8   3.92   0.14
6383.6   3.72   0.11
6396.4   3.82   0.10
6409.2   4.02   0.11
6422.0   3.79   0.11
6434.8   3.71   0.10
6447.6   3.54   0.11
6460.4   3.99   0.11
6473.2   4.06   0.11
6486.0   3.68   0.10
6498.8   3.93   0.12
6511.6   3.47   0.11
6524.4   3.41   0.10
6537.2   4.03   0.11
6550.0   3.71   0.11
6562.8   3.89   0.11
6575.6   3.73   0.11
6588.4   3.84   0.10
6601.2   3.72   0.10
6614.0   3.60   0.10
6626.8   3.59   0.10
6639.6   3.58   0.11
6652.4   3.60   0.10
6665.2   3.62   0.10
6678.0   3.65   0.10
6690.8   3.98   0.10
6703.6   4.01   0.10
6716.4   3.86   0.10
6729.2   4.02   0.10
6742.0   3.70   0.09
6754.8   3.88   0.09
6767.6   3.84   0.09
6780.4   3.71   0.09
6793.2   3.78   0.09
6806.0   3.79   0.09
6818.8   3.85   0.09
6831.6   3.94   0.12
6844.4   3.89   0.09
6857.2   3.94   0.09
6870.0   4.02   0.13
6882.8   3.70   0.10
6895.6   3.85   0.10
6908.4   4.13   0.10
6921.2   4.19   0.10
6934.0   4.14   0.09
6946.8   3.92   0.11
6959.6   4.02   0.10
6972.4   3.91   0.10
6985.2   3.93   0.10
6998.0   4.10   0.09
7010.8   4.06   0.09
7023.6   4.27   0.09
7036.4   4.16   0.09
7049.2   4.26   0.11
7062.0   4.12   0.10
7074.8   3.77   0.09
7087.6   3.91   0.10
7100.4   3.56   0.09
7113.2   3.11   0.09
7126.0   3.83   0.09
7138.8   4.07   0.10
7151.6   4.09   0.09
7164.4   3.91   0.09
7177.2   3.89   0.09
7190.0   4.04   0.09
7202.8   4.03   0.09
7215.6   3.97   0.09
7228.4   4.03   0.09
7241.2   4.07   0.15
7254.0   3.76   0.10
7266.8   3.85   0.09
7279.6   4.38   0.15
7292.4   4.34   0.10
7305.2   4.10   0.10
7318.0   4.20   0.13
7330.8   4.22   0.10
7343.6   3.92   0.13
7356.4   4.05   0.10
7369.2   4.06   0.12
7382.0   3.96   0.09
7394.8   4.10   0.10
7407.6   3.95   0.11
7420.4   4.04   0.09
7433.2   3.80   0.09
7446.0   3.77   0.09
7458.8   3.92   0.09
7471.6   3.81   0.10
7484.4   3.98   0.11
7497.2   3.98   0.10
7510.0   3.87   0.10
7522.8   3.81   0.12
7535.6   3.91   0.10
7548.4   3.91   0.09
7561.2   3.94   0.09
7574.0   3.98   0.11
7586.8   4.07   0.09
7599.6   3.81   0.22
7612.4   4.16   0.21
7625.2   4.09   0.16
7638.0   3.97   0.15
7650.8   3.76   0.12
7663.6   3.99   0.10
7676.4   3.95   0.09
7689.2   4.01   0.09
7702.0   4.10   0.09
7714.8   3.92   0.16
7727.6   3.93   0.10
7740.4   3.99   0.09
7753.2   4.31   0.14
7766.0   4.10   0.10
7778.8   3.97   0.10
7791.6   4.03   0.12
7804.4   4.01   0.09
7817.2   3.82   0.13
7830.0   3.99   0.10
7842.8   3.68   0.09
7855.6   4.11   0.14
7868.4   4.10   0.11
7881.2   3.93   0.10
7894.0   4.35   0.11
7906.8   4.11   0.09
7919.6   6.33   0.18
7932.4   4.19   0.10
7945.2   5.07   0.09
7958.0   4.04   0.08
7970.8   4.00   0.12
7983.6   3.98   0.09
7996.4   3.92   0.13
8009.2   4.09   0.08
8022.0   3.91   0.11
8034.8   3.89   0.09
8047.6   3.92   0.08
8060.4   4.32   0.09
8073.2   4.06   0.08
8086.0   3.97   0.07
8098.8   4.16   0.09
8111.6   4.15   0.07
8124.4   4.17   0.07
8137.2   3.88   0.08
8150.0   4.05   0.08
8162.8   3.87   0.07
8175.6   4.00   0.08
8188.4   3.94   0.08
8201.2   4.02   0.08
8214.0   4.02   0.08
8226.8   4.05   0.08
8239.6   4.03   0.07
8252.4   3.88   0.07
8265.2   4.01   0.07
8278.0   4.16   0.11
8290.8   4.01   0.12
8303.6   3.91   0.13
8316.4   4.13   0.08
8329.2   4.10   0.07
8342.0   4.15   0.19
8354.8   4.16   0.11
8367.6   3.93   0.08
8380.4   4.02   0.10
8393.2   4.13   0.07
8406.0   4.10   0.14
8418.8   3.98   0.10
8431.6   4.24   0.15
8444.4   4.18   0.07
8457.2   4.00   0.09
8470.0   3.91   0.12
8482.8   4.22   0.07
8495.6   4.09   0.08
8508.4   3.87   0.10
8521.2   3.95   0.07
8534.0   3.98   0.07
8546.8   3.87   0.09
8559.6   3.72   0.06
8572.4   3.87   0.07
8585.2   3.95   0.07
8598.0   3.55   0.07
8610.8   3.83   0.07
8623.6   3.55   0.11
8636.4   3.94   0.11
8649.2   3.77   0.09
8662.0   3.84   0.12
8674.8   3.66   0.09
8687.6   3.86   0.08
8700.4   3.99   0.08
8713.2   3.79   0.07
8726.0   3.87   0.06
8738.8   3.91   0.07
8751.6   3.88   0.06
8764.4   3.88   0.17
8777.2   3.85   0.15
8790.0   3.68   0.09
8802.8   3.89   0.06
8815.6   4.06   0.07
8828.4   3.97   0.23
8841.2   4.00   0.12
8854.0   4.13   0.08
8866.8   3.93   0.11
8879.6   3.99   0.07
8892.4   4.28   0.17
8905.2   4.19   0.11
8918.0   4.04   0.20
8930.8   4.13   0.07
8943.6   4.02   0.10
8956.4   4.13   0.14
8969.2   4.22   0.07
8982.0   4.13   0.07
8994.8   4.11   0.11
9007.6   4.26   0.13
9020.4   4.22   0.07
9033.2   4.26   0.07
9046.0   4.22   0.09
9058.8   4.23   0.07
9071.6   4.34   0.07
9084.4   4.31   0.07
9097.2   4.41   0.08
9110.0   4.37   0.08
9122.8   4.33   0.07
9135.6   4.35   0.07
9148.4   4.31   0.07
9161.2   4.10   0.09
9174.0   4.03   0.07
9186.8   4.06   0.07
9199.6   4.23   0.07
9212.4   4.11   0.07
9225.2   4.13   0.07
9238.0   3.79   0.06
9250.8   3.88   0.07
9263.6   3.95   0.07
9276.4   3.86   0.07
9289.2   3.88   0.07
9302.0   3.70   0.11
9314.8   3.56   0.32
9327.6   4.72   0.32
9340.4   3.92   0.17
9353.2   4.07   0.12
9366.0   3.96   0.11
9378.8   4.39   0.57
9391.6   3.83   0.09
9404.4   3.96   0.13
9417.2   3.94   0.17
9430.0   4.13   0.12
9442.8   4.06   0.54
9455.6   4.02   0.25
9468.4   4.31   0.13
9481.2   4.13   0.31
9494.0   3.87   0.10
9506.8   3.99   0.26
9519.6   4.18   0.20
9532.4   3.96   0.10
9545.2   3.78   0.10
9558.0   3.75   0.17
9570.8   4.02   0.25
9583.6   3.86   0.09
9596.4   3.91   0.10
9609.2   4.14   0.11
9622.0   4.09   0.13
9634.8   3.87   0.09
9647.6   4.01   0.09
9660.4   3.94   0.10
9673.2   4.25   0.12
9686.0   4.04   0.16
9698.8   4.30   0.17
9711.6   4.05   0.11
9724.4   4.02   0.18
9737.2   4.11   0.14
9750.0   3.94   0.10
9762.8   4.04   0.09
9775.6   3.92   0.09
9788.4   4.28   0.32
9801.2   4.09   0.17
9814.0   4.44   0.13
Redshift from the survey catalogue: 0.206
